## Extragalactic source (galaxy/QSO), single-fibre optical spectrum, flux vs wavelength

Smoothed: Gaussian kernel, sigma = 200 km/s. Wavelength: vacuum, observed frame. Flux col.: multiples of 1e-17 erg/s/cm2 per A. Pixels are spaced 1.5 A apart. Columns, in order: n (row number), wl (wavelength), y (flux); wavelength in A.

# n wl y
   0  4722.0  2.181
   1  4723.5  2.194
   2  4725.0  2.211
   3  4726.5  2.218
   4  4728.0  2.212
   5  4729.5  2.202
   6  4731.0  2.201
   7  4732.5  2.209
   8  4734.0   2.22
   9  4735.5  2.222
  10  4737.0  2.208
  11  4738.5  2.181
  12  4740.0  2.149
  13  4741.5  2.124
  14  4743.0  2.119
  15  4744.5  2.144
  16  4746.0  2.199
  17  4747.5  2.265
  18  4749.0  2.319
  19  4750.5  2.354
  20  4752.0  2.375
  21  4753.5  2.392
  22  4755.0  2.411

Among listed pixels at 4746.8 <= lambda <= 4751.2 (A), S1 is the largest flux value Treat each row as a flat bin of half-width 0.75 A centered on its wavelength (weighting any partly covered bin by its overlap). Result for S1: 2.354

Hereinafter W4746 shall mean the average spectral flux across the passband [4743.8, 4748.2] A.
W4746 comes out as 2.2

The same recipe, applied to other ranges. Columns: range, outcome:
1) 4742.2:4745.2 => 2.13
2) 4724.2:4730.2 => 2.21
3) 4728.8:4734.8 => 2.21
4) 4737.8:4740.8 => 2.16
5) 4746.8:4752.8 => 2.33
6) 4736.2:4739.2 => 2.2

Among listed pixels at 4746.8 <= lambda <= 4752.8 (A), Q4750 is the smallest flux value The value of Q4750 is 2.265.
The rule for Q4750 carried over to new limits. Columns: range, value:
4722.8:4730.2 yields 2.194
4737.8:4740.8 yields 2.149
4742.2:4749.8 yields 2.119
